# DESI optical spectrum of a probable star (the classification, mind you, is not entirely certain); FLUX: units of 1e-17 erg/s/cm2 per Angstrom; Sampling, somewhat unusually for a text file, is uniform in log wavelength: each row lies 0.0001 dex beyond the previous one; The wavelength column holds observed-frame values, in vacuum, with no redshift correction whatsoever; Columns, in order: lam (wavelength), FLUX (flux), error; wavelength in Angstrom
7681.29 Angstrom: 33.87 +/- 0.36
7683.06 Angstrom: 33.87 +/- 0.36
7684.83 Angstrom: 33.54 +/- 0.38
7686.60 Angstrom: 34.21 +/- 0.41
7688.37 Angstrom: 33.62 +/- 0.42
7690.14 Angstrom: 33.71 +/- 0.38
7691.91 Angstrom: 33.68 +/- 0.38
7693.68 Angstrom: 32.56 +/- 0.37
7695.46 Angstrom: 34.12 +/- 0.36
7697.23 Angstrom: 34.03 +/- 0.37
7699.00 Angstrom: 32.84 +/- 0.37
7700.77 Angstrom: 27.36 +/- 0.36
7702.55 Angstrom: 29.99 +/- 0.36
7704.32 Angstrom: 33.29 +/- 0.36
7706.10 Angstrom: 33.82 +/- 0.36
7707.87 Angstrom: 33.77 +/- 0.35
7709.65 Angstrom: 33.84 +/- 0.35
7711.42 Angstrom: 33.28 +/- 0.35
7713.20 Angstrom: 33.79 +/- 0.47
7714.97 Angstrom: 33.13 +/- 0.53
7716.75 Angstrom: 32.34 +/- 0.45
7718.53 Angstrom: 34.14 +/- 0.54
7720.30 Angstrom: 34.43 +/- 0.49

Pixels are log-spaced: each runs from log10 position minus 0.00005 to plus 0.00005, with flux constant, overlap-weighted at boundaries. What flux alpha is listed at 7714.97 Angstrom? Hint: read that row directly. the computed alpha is 33.13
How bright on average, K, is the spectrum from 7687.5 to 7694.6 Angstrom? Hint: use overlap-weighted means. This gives 33.4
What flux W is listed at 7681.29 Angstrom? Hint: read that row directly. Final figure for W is 33.87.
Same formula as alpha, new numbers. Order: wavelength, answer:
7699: 32.84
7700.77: 27.36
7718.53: 34.14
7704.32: 33.29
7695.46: 34.12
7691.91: 33.68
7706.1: 33.82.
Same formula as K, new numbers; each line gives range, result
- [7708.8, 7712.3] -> 33.6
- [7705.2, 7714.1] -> 33.7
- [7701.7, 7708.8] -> 32.7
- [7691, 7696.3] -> 33.4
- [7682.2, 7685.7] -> 33.7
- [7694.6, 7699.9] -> 33.7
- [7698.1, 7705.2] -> 30.9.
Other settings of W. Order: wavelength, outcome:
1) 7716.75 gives 32.34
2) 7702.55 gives 29.99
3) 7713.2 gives 33.79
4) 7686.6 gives 34.21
